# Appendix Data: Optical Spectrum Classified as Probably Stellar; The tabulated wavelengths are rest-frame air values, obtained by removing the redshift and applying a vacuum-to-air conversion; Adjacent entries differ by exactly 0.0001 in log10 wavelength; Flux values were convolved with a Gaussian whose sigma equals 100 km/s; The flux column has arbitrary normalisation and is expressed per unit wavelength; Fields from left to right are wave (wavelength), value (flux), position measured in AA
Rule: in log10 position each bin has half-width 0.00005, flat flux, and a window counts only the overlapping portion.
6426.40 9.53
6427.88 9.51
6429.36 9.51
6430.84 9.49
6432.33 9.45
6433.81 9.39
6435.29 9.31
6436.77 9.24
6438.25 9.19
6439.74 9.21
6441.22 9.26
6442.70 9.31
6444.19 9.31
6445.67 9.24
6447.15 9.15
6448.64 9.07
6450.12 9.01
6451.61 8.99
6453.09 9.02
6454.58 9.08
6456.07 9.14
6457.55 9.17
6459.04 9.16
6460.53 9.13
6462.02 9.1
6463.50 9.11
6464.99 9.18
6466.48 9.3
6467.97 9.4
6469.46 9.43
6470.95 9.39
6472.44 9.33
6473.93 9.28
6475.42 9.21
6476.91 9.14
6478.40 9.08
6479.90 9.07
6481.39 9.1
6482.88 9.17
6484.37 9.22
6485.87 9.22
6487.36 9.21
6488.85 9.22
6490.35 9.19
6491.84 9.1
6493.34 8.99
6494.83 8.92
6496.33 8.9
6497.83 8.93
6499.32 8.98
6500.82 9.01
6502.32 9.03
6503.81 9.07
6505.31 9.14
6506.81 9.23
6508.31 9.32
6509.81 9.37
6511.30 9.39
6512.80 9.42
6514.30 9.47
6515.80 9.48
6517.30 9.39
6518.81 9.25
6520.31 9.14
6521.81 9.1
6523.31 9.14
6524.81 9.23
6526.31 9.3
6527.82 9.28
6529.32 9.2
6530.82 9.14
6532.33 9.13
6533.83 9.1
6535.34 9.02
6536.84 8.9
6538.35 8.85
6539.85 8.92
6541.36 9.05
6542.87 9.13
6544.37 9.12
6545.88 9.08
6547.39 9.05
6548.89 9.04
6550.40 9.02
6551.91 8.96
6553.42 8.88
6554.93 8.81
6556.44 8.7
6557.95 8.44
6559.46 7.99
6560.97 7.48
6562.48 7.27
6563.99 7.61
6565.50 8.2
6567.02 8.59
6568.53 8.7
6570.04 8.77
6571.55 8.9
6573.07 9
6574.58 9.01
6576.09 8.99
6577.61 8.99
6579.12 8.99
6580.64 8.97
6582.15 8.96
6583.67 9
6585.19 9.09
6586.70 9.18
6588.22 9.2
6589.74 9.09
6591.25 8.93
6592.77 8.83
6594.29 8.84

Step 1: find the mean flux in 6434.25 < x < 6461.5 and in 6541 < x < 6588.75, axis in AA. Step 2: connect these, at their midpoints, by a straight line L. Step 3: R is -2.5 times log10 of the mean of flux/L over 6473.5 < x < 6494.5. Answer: -0.01 mag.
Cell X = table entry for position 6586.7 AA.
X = 9.18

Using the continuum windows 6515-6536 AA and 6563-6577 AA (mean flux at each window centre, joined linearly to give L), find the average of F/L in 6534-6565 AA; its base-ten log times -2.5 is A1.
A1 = 0.03 mag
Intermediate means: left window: 9.21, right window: 8.62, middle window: 8.67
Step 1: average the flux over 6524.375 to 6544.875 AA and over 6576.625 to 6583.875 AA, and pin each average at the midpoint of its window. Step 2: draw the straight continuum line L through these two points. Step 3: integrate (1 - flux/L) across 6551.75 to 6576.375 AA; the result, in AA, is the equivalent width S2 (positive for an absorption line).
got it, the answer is 1.50 AA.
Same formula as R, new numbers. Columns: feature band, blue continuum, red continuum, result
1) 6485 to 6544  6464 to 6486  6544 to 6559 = -0.01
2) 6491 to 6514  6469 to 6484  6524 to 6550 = 0.00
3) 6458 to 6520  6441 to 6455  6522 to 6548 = -0.01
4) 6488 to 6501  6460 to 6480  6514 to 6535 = 0.02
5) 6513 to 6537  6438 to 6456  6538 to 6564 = -0.05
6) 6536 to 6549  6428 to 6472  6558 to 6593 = -0.02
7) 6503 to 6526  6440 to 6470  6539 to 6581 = -0.04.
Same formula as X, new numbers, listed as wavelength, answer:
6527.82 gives 9.28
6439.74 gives 9.21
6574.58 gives 9.01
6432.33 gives 9.45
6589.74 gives 9.09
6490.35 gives 9.19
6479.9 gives 9.07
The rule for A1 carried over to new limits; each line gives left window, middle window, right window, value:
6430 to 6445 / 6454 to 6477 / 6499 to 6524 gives 0.01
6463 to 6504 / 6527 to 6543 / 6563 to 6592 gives -0.01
